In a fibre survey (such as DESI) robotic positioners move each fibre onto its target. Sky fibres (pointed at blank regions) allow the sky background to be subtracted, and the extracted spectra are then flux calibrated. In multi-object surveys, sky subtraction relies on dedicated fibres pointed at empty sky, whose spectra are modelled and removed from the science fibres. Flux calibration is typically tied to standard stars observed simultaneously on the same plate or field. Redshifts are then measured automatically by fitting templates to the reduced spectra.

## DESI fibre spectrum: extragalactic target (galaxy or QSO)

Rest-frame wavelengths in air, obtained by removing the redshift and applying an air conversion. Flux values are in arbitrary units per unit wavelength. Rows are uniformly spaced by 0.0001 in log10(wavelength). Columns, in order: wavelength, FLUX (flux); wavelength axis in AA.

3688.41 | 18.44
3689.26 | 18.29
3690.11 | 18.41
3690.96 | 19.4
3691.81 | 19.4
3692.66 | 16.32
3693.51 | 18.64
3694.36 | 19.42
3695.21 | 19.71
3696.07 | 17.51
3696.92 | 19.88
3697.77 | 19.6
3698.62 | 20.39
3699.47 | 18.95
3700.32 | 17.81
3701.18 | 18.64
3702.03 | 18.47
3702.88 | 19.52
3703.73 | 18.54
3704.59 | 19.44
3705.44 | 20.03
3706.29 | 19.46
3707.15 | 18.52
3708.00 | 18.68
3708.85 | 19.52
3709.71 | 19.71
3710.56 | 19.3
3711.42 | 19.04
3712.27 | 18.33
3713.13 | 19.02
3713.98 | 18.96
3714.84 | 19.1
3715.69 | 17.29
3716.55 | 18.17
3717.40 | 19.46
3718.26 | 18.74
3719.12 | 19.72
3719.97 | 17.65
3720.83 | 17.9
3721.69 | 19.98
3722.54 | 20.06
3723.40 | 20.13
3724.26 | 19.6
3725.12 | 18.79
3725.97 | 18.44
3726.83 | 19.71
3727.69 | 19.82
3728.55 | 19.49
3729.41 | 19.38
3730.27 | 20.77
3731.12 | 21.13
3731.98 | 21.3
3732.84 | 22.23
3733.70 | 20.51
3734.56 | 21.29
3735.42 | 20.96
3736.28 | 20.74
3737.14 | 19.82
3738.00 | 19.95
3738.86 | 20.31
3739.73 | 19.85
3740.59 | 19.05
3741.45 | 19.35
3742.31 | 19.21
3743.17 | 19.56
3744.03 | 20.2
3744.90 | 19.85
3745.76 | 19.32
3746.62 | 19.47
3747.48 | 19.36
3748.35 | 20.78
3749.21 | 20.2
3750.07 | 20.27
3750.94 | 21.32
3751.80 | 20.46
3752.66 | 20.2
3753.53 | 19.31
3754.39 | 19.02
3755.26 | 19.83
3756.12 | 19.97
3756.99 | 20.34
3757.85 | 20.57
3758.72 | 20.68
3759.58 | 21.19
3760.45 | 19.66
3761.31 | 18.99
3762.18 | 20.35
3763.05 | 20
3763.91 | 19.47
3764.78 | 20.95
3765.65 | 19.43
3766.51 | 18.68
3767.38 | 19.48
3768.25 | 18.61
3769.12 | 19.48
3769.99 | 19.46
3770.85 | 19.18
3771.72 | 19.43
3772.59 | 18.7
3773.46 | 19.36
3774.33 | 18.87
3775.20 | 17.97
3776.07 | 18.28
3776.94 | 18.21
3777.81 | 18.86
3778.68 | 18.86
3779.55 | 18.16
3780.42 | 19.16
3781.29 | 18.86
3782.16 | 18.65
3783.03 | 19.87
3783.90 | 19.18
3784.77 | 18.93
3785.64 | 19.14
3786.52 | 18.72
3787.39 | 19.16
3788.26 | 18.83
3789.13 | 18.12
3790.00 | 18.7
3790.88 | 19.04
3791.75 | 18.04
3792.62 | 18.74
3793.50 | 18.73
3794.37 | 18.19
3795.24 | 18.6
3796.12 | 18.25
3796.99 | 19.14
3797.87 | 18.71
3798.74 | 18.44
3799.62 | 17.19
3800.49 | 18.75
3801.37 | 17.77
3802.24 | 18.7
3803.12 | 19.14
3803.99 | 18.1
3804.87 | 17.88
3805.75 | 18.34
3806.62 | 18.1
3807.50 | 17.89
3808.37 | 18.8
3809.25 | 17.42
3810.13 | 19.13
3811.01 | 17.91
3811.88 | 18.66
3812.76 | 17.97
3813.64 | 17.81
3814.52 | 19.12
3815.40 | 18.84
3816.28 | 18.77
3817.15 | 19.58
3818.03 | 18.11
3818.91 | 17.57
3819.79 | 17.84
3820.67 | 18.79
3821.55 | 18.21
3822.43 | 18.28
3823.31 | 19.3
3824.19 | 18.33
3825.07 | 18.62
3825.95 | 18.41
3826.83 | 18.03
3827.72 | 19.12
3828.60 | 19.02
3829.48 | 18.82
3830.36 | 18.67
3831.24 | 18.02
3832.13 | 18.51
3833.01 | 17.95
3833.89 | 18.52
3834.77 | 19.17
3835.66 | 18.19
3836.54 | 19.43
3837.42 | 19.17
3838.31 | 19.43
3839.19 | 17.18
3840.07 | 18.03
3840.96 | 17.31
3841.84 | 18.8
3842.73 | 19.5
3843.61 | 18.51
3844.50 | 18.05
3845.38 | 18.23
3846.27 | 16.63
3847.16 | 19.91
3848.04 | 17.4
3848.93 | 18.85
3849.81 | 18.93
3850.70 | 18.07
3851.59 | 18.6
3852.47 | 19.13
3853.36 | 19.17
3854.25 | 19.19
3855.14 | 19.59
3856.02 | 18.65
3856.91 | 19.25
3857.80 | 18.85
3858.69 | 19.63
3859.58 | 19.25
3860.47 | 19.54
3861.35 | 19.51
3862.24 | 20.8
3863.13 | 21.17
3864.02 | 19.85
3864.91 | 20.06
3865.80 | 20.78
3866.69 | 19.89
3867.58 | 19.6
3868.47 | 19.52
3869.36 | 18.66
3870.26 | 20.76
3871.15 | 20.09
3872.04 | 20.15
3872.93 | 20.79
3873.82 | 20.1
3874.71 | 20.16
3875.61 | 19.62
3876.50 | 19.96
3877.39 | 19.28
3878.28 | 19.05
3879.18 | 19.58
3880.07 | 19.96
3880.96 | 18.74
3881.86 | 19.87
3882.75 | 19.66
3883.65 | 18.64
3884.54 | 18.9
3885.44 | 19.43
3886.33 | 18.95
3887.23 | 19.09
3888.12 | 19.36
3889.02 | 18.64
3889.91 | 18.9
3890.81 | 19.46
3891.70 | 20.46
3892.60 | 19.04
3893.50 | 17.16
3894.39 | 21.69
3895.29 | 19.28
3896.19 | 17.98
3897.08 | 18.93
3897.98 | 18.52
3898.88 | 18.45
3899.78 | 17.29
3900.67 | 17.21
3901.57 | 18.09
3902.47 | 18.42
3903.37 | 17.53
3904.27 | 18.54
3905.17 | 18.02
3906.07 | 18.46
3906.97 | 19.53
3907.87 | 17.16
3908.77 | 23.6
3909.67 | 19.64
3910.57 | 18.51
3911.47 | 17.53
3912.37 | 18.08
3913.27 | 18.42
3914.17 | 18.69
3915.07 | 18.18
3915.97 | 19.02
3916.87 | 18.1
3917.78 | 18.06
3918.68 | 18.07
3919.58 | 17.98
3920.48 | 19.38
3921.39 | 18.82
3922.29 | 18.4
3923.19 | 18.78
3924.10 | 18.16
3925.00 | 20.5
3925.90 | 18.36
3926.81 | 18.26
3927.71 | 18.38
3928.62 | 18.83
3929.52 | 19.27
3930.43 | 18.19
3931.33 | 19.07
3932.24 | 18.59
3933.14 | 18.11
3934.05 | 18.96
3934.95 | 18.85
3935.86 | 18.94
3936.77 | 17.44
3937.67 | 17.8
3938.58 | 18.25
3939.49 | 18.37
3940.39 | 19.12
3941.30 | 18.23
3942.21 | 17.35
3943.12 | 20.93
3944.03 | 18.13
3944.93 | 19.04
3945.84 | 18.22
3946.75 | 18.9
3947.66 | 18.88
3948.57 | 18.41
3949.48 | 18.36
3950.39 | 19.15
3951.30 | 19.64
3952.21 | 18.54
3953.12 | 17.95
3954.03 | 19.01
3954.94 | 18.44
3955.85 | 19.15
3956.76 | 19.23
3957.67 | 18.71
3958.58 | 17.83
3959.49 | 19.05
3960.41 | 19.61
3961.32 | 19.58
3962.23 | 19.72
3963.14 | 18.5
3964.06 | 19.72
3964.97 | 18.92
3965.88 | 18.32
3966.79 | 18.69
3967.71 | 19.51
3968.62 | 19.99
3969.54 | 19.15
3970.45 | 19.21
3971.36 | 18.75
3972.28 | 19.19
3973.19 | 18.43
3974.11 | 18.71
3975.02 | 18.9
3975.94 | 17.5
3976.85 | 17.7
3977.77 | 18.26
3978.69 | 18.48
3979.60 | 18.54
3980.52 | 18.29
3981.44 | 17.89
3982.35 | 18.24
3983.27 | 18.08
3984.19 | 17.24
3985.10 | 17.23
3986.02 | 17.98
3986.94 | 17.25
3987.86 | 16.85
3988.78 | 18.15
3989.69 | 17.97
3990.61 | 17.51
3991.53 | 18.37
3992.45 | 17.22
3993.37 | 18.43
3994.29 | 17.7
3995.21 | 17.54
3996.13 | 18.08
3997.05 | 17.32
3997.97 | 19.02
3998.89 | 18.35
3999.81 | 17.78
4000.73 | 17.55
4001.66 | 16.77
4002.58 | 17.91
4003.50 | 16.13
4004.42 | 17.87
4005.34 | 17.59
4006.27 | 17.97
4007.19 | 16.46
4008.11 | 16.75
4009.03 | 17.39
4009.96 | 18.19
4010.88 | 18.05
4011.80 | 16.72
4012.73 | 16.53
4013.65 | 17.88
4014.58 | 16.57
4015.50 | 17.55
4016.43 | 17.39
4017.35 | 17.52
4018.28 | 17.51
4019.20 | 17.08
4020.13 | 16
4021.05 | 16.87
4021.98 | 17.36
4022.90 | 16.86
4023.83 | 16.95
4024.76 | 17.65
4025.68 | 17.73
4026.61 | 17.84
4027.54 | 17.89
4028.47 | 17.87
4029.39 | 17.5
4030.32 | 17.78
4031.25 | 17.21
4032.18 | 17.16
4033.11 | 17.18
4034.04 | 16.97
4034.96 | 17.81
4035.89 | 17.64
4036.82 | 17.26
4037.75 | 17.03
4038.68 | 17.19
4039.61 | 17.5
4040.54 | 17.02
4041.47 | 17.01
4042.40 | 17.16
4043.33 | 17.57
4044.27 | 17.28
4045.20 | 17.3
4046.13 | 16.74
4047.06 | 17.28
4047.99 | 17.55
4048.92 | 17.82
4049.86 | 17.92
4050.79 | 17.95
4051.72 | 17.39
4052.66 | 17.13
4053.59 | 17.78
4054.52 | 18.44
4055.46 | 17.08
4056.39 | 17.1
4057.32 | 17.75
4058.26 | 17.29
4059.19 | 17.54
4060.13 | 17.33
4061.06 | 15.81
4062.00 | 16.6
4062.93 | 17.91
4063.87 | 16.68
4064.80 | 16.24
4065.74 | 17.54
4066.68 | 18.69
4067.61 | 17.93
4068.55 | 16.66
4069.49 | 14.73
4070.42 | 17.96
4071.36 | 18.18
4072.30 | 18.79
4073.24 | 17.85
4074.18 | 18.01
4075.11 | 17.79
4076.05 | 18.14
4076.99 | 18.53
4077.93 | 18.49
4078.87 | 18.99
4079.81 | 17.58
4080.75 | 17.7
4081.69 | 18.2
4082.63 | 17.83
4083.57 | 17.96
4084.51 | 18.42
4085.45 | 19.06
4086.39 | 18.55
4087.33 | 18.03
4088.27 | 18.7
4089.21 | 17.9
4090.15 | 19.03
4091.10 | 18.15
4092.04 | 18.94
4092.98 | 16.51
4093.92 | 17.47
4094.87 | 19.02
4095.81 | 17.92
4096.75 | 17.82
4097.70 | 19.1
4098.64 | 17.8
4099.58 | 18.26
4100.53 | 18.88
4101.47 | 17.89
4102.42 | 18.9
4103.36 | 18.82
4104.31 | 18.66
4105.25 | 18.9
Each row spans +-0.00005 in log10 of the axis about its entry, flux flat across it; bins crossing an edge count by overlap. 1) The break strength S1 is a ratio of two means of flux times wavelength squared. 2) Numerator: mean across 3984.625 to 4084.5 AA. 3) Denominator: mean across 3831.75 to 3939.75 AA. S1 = 1.0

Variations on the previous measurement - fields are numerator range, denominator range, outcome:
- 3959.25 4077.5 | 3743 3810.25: 1.05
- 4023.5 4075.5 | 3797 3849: 1.06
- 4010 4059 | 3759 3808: 1.05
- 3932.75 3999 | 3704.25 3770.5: 1.06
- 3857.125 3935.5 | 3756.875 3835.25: 1.07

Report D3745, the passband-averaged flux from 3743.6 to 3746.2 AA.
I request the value 19.8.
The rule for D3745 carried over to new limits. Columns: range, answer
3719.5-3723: 18.9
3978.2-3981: 18.4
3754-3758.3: 19.9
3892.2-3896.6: 19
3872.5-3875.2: 20.3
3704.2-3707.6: 19.4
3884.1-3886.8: 19.1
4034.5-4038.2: 17.4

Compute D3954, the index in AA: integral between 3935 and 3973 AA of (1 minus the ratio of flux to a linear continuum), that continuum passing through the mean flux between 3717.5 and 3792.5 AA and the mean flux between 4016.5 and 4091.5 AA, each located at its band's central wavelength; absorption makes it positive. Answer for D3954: -1.2 AA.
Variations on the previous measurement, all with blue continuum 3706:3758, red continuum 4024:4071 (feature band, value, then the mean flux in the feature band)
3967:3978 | -0.5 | 18.8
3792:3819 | 1.0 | 18.4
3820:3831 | 0.2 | 18.6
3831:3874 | -0.7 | 19.1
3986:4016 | 0.2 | 17.5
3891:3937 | -0.8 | 18.7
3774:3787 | 0.4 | 18.8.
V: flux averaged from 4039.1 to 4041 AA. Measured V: 17.3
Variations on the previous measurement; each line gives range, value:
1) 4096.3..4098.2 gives 18.4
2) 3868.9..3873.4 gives 20.1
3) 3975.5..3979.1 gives 18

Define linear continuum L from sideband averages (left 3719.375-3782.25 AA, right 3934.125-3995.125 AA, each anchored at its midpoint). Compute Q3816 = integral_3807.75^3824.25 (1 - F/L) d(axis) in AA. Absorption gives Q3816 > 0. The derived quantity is 0.8 AA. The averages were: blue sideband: 19.7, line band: 18.4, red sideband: 18.5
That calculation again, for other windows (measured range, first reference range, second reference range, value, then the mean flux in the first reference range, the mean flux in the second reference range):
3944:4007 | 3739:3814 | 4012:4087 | -1.4 AA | 19.1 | 17.5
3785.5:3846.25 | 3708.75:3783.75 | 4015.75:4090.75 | 2.0 AA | 19.6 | 17.6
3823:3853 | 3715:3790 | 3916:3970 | 1.0 AA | 19.5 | 18.7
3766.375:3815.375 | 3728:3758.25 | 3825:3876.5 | 2.6 AA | 20.2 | 19.1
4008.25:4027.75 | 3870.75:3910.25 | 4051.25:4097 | 1.0 AA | 19.2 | 17.8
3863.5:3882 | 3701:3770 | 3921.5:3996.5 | -0.9 AA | 19.7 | 18.5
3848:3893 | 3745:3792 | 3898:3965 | -1.3 AA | 19.4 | 18.7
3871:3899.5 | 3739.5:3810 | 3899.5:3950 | -1.0 AA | 19.1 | 18.6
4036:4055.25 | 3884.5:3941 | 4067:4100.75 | 0.8 AA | 18.7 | 18.1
